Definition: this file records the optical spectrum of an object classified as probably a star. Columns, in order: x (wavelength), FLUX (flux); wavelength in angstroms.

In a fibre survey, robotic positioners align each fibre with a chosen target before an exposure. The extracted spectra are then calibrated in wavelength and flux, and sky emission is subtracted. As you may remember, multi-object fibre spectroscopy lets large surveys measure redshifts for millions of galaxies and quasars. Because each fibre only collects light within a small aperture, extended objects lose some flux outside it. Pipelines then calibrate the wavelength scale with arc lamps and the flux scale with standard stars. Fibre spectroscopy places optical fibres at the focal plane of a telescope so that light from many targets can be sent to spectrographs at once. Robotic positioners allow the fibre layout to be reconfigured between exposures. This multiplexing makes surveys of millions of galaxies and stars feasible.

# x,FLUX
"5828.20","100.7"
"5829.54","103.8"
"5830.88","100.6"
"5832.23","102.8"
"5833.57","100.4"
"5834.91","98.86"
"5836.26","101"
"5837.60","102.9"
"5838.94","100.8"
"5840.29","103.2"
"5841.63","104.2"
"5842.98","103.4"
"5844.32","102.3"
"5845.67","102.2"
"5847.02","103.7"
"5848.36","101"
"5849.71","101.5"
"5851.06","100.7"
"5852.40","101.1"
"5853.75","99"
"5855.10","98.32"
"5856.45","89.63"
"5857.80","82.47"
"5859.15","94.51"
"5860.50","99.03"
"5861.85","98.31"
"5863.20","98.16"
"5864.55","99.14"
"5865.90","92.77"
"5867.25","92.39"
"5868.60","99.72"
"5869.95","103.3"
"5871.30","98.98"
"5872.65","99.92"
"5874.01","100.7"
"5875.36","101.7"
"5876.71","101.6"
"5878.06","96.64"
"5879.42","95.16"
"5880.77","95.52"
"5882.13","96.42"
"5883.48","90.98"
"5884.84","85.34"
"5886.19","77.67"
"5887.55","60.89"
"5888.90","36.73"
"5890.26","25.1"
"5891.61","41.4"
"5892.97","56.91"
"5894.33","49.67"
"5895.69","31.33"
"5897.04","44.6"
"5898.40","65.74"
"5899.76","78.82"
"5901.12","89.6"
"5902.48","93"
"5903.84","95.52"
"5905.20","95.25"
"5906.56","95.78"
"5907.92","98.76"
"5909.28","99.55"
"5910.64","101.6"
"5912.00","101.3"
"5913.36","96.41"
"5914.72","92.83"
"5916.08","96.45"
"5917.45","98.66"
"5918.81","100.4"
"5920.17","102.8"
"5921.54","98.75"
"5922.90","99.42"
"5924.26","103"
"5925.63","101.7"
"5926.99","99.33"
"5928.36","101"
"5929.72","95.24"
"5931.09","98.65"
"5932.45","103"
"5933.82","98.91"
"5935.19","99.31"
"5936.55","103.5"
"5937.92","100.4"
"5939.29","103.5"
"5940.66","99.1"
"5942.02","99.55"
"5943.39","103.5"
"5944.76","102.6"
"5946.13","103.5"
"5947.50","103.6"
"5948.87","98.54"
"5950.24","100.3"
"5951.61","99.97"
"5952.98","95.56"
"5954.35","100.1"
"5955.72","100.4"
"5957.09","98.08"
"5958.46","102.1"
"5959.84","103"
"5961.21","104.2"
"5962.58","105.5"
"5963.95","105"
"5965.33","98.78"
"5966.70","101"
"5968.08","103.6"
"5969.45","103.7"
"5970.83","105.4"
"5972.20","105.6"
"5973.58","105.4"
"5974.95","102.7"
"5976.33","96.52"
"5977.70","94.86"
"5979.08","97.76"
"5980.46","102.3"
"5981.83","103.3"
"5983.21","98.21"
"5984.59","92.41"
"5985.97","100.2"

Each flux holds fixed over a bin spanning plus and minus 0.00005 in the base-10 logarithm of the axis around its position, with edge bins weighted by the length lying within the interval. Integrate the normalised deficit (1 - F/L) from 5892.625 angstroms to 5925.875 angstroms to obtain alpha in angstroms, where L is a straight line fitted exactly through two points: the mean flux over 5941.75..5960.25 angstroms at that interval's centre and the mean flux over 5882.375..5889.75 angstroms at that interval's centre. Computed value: -2.26 angstroms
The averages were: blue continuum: 70.8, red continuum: 101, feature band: 87.7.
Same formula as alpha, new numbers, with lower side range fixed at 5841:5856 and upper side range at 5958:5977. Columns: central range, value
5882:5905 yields 8.2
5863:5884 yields 0.8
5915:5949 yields 0.7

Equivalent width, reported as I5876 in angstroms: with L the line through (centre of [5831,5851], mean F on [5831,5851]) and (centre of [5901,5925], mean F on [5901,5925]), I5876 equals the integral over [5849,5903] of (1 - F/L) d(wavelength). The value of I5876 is 8.7 angstroms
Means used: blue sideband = 102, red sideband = 97.9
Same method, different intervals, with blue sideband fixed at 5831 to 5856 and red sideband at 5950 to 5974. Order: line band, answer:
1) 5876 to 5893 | 4.5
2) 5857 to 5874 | 0.8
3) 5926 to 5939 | 0.2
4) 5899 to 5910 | 0.9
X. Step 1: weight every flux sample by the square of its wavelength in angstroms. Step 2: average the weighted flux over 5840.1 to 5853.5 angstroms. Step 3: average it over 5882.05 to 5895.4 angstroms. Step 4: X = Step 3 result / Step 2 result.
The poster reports 0.6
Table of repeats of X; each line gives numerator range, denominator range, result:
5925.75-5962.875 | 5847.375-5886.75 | 1.07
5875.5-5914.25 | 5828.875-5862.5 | 0.80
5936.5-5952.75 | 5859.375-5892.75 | 1.20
